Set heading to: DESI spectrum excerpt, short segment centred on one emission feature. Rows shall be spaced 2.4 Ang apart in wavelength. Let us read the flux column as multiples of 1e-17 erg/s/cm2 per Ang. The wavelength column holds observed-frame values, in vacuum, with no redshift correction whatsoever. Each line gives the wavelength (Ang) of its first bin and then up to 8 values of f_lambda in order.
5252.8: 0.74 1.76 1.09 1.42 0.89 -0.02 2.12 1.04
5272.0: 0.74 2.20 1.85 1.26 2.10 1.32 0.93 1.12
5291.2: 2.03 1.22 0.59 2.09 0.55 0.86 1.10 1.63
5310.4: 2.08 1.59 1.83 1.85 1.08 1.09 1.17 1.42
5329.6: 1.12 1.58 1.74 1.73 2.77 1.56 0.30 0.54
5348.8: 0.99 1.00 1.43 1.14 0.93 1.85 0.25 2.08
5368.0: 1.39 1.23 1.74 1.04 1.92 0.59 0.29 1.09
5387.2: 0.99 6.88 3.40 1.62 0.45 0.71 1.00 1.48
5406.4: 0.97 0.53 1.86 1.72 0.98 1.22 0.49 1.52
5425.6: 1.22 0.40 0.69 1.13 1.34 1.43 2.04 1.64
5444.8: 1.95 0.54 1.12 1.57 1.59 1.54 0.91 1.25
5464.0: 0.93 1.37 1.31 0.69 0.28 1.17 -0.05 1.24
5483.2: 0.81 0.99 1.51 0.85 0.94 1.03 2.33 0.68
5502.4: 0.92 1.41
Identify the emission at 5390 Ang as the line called [O III] 5007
